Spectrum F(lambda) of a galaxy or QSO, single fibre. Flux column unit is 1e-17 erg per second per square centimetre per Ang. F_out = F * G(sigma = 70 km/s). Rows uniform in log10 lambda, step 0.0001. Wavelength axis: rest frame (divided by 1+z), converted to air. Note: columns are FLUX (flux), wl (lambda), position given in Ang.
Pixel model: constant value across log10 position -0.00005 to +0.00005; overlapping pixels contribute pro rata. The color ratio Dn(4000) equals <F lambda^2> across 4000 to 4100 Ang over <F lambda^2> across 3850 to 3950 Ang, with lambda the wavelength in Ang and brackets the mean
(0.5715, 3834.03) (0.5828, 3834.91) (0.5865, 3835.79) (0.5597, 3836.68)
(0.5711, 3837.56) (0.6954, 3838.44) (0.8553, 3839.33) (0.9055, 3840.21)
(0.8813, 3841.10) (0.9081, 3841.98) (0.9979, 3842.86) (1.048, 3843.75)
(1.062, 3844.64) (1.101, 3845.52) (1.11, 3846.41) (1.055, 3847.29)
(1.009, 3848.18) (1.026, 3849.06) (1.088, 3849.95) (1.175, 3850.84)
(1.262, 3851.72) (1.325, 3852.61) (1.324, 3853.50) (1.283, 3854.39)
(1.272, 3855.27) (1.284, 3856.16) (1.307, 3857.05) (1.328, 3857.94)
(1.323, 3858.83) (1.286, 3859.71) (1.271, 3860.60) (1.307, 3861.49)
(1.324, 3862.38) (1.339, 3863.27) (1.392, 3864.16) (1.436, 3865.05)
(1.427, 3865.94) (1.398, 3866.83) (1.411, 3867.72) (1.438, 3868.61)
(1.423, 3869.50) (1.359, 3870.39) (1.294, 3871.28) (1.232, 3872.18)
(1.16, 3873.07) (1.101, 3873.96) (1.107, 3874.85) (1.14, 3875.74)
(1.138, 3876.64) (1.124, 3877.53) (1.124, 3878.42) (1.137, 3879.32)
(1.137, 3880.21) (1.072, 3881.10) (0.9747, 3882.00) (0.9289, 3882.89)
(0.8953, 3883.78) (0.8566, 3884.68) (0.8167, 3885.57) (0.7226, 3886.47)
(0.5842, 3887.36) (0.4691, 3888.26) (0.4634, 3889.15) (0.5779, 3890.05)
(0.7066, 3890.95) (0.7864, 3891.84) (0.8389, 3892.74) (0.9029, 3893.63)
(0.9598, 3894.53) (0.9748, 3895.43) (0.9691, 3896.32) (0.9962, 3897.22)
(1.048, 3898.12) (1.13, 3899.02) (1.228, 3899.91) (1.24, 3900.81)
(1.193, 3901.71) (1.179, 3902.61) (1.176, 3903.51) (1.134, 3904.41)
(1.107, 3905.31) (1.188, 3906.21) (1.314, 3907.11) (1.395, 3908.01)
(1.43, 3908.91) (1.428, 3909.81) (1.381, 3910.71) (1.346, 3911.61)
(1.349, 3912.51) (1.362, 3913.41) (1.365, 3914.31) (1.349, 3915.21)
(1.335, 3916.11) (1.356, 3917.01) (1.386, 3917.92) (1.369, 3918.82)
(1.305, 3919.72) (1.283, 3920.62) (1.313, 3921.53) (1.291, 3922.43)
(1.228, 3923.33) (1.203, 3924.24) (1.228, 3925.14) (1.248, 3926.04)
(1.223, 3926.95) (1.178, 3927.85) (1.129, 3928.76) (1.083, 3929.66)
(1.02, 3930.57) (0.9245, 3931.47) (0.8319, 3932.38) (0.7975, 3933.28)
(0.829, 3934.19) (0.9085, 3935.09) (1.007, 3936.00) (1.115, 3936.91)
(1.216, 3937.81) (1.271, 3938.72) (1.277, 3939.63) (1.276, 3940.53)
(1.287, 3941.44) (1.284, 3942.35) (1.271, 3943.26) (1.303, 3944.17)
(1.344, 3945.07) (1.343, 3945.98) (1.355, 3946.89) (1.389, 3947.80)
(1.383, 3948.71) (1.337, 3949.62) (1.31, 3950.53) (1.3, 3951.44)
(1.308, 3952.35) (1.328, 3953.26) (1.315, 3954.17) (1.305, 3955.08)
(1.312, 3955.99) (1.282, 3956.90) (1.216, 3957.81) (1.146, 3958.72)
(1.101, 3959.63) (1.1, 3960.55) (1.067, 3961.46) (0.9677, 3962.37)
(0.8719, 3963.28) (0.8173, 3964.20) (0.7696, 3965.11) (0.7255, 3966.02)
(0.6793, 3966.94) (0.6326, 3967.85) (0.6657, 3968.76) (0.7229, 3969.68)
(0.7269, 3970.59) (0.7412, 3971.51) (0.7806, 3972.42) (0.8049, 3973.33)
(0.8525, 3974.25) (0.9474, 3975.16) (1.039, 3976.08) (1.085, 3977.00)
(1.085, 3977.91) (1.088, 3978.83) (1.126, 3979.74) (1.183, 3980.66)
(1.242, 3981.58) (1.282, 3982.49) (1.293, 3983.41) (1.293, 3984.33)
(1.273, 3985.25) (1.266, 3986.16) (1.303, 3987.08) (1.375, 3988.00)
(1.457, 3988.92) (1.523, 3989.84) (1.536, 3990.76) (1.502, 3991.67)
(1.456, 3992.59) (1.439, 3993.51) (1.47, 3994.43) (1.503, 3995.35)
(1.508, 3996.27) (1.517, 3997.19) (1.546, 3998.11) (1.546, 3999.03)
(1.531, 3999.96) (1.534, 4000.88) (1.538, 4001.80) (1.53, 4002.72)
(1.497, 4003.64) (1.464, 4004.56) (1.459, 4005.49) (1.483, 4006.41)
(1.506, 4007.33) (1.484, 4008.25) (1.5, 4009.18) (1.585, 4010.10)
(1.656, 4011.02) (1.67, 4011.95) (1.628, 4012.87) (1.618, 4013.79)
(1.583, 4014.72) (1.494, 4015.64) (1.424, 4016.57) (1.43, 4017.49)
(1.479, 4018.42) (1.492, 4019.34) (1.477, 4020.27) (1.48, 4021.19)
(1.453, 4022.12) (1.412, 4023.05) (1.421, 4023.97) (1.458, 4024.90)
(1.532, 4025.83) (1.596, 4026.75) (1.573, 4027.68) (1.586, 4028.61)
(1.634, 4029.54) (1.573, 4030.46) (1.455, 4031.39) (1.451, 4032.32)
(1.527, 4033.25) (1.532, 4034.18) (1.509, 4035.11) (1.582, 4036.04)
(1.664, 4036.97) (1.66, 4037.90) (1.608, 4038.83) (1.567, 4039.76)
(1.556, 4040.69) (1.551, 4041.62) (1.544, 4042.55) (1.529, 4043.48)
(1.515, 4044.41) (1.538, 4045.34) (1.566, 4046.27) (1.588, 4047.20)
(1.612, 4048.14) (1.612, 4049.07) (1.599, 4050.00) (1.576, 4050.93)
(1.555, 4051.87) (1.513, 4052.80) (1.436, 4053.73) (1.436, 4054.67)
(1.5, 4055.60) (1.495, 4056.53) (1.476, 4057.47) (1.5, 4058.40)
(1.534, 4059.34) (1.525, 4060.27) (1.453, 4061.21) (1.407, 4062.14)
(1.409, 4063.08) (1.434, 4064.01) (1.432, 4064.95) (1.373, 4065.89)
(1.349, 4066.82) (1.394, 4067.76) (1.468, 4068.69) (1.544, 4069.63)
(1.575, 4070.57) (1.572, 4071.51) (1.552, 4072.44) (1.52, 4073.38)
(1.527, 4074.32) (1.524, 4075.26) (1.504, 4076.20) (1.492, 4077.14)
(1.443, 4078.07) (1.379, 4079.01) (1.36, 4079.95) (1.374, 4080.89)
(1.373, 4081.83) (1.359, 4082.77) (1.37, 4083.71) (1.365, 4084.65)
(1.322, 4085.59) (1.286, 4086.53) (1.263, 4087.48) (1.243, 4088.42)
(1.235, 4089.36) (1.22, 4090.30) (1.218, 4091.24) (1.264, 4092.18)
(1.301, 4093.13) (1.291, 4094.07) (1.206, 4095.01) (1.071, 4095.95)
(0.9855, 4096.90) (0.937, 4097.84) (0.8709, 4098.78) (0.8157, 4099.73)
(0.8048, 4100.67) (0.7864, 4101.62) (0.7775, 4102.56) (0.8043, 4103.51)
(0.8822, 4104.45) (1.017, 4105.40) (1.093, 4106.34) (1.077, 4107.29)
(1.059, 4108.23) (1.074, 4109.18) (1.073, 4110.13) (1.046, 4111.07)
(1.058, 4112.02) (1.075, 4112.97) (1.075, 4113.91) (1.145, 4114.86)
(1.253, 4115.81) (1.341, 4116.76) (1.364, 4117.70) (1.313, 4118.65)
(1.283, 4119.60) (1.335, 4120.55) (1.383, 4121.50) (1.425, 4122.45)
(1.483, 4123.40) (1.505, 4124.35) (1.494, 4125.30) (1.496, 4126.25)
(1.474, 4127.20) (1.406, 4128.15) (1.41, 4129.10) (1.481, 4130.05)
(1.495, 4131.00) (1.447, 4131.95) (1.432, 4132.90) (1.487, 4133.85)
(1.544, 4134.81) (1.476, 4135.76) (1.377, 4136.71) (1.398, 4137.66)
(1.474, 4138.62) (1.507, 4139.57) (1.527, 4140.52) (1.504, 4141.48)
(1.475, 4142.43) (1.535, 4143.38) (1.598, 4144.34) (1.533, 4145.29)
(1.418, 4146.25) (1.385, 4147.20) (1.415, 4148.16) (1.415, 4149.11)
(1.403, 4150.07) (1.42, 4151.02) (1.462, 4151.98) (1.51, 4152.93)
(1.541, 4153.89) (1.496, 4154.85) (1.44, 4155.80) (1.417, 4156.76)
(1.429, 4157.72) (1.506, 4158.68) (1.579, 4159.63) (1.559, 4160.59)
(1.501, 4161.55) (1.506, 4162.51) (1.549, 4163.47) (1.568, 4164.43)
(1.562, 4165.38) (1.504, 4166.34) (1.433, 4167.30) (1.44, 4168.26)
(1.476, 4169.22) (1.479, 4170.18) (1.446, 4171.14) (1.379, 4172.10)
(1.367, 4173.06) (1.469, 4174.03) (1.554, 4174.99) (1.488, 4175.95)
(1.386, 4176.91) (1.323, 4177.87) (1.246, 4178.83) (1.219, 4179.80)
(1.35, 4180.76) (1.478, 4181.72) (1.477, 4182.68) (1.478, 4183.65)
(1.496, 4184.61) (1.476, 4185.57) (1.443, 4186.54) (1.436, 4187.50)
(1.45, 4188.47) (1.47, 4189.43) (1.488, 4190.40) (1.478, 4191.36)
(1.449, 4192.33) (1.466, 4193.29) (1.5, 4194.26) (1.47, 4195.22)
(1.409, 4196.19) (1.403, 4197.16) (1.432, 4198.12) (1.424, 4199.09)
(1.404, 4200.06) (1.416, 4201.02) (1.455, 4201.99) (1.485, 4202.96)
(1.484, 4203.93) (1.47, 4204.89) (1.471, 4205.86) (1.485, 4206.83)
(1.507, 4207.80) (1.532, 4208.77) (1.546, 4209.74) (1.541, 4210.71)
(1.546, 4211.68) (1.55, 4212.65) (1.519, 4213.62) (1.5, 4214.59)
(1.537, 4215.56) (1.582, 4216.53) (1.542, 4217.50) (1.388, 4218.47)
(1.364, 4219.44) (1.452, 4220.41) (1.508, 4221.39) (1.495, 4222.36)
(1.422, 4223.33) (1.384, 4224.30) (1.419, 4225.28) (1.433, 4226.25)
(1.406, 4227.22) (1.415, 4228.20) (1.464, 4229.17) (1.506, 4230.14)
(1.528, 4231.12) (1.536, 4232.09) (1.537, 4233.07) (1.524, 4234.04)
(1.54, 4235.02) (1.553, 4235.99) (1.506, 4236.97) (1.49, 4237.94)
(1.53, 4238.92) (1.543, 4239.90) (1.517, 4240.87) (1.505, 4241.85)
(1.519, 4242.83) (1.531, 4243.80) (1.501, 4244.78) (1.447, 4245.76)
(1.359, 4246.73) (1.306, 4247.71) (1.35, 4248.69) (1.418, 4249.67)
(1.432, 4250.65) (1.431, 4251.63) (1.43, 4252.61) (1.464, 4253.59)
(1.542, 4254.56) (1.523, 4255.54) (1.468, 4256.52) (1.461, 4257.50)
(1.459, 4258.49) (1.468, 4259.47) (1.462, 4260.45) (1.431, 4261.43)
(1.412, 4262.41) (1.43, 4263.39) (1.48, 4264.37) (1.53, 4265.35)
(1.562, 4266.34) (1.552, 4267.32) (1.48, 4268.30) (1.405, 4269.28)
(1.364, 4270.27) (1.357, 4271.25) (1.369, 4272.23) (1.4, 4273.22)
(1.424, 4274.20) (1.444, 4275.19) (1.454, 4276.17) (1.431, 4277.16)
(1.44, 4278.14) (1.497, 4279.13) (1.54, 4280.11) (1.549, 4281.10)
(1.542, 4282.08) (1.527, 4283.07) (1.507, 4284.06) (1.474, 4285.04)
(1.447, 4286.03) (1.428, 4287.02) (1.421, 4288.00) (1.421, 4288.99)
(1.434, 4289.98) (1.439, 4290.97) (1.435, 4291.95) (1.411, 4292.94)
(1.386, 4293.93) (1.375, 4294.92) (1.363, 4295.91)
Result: 1.34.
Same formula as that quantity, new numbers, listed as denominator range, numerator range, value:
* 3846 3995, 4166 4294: 1.47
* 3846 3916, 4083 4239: 1.39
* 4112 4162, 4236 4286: 1.09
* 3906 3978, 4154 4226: 1.44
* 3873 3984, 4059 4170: 1.35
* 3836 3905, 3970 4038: 1.40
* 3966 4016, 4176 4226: 1.24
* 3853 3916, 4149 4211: 1.47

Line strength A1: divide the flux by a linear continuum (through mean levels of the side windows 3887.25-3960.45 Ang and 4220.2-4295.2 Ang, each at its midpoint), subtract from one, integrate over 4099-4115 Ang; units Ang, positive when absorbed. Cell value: 4.27 Ang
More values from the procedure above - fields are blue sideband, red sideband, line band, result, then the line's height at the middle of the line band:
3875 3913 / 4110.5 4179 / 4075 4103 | 2.6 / 1.34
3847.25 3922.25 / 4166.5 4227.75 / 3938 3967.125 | 0.8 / 1.23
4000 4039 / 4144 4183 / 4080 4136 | 9.6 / 1.48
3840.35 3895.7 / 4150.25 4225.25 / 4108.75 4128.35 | 1.4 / 1.39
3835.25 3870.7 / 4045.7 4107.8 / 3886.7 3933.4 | 3.0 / 1.2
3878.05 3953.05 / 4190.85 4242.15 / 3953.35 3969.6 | 2.6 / 1.19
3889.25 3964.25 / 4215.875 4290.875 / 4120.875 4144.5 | -1.9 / 1.36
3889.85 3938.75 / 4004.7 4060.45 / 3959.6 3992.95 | 7.2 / 1.35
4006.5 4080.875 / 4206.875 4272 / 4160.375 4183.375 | 0.7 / 1.49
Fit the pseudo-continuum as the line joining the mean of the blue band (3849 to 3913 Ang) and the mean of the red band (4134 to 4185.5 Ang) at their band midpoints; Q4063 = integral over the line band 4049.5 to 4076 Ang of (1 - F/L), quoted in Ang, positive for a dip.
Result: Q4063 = -2.7 Ang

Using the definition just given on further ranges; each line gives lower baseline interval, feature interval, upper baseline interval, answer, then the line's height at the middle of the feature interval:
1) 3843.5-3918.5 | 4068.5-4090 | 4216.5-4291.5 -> -1.61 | 1.32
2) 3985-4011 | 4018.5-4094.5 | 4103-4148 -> -3.12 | 1.41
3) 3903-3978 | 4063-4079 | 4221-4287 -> -2.44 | 1.28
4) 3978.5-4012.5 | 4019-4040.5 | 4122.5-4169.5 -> -1.26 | 1.45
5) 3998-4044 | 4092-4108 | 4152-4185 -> 5.34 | 1.49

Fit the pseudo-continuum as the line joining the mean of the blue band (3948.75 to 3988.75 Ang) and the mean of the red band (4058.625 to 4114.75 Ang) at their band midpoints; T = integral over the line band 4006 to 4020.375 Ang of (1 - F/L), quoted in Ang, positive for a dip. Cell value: -4.9 Ang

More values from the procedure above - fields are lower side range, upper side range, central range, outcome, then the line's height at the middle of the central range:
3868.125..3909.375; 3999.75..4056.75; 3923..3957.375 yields 0.7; 1.23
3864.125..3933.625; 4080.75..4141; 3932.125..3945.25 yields 0.2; 1.16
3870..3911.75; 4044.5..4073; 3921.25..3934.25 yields 0.5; 1.15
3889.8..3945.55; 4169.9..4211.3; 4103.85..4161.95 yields 0.7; 1.39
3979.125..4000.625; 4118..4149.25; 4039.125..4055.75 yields -1.5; 1.42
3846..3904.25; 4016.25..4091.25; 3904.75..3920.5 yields -1.9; 1.19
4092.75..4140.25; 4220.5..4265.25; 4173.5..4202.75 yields -1.5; 1.37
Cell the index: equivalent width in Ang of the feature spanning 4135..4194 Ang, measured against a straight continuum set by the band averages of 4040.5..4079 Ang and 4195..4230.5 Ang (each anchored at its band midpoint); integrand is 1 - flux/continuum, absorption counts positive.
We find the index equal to 0.7 Ang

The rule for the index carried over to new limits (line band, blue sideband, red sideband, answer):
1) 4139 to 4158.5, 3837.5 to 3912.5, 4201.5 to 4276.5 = -1.3 Ang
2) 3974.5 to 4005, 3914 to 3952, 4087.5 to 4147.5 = -3.1 Ang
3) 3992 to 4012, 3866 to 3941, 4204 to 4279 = -4.7 Ang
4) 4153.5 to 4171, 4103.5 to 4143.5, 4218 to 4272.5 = -1.7 Ang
